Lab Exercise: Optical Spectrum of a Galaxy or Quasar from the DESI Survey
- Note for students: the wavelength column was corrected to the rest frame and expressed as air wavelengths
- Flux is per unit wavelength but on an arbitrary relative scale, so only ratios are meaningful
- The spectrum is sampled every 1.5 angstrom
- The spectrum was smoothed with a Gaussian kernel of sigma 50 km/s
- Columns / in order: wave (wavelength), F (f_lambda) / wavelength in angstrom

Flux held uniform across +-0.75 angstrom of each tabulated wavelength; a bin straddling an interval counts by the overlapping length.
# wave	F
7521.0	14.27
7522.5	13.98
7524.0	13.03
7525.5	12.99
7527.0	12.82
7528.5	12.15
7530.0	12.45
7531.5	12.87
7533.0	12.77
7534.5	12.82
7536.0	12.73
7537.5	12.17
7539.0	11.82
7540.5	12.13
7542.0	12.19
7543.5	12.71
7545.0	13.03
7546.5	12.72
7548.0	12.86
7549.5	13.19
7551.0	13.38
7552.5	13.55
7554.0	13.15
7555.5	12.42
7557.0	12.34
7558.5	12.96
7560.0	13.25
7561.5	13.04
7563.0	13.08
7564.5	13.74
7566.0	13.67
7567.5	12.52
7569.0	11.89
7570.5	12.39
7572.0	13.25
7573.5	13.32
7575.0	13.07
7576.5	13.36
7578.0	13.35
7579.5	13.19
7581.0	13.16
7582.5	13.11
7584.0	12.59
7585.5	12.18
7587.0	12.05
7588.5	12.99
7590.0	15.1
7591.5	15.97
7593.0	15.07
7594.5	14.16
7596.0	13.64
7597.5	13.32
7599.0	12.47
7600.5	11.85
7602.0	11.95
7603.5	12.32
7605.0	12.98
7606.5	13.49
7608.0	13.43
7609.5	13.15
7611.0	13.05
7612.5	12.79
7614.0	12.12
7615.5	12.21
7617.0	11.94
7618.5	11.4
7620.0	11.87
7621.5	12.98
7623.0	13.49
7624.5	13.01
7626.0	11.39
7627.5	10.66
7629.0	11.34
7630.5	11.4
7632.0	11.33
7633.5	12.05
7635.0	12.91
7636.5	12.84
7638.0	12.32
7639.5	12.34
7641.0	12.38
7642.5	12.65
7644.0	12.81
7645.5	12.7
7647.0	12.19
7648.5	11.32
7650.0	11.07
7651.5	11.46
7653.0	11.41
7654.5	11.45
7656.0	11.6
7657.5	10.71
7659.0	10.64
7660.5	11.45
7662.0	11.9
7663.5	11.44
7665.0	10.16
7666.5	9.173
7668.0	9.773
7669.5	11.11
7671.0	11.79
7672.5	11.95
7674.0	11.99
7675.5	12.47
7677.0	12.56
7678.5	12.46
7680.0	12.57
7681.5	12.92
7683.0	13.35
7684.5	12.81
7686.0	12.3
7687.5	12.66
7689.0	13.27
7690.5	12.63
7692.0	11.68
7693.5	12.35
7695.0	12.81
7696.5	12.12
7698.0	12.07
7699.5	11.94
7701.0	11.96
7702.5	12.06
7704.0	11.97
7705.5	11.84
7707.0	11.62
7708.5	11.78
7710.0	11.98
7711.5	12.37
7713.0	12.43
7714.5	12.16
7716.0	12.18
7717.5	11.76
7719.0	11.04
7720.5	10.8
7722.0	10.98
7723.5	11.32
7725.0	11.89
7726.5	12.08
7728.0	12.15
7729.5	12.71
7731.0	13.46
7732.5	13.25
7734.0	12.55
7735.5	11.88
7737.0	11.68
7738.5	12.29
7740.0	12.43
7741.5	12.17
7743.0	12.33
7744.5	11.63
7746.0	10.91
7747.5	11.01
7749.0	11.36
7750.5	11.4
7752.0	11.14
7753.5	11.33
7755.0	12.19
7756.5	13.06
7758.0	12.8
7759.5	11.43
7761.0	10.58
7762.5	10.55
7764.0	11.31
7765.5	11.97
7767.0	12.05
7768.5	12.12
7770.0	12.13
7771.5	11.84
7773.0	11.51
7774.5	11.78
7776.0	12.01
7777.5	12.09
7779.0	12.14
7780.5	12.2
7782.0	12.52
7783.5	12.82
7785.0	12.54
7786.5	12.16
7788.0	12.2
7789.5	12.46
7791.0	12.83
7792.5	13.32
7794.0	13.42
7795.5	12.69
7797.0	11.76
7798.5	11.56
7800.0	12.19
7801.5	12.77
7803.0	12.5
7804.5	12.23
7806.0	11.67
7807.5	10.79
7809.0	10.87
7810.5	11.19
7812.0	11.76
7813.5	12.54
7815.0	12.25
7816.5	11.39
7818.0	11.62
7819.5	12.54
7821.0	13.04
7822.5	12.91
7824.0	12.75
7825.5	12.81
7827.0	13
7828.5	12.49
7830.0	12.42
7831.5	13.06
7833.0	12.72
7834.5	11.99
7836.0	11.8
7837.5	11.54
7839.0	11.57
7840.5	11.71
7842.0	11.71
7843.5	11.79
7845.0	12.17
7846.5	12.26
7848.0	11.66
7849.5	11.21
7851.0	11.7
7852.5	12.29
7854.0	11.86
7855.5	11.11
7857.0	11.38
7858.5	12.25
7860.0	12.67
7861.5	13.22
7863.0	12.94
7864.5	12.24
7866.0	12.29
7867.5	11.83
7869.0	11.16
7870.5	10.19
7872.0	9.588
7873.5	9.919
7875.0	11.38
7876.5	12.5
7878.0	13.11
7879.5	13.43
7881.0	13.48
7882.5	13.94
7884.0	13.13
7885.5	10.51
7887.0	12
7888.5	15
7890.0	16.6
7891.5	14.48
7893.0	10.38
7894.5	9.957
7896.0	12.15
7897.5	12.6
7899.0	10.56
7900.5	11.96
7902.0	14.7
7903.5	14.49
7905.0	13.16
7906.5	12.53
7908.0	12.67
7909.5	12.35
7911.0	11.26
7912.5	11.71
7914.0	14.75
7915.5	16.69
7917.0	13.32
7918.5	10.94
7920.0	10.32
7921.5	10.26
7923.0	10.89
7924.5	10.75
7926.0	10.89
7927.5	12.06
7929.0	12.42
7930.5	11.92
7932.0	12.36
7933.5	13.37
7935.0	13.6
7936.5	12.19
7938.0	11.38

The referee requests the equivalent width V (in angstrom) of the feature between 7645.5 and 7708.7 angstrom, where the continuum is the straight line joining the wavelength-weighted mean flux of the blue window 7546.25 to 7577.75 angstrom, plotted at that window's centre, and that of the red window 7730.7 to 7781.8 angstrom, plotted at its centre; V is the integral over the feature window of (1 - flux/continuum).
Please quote 2.60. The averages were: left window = 13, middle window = 11.8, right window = 11.9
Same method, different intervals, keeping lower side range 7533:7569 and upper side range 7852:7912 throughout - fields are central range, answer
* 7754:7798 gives 1.2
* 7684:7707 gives 0.6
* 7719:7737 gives 0.8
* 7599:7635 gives 1.2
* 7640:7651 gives 0.5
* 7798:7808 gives 0.4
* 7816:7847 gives 0.4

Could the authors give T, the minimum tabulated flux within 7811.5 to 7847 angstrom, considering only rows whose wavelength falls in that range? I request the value 11.39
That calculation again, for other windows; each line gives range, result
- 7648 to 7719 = 9.173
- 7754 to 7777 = 10.55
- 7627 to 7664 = 10.64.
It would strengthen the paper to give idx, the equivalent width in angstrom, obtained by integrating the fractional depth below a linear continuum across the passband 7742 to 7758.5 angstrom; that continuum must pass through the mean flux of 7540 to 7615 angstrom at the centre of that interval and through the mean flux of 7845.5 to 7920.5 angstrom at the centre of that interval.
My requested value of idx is 1.2 angstrom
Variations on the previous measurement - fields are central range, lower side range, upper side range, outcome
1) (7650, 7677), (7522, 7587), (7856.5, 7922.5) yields 3.13 angstrom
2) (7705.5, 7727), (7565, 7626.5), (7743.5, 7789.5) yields 0.76 angstrom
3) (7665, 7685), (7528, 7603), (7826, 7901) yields 1.31 angstrom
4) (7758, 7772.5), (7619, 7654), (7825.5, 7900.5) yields 0.60 angstrom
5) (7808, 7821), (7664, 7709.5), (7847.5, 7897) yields 0.32 angstrom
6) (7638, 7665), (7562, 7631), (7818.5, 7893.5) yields 2.19 angstrom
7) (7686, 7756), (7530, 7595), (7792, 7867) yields 2.87 angstrom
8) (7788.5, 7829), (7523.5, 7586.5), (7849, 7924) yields 0.51 angstrom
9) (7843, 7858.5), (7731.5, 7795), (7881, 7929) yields 0.70 angstrom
